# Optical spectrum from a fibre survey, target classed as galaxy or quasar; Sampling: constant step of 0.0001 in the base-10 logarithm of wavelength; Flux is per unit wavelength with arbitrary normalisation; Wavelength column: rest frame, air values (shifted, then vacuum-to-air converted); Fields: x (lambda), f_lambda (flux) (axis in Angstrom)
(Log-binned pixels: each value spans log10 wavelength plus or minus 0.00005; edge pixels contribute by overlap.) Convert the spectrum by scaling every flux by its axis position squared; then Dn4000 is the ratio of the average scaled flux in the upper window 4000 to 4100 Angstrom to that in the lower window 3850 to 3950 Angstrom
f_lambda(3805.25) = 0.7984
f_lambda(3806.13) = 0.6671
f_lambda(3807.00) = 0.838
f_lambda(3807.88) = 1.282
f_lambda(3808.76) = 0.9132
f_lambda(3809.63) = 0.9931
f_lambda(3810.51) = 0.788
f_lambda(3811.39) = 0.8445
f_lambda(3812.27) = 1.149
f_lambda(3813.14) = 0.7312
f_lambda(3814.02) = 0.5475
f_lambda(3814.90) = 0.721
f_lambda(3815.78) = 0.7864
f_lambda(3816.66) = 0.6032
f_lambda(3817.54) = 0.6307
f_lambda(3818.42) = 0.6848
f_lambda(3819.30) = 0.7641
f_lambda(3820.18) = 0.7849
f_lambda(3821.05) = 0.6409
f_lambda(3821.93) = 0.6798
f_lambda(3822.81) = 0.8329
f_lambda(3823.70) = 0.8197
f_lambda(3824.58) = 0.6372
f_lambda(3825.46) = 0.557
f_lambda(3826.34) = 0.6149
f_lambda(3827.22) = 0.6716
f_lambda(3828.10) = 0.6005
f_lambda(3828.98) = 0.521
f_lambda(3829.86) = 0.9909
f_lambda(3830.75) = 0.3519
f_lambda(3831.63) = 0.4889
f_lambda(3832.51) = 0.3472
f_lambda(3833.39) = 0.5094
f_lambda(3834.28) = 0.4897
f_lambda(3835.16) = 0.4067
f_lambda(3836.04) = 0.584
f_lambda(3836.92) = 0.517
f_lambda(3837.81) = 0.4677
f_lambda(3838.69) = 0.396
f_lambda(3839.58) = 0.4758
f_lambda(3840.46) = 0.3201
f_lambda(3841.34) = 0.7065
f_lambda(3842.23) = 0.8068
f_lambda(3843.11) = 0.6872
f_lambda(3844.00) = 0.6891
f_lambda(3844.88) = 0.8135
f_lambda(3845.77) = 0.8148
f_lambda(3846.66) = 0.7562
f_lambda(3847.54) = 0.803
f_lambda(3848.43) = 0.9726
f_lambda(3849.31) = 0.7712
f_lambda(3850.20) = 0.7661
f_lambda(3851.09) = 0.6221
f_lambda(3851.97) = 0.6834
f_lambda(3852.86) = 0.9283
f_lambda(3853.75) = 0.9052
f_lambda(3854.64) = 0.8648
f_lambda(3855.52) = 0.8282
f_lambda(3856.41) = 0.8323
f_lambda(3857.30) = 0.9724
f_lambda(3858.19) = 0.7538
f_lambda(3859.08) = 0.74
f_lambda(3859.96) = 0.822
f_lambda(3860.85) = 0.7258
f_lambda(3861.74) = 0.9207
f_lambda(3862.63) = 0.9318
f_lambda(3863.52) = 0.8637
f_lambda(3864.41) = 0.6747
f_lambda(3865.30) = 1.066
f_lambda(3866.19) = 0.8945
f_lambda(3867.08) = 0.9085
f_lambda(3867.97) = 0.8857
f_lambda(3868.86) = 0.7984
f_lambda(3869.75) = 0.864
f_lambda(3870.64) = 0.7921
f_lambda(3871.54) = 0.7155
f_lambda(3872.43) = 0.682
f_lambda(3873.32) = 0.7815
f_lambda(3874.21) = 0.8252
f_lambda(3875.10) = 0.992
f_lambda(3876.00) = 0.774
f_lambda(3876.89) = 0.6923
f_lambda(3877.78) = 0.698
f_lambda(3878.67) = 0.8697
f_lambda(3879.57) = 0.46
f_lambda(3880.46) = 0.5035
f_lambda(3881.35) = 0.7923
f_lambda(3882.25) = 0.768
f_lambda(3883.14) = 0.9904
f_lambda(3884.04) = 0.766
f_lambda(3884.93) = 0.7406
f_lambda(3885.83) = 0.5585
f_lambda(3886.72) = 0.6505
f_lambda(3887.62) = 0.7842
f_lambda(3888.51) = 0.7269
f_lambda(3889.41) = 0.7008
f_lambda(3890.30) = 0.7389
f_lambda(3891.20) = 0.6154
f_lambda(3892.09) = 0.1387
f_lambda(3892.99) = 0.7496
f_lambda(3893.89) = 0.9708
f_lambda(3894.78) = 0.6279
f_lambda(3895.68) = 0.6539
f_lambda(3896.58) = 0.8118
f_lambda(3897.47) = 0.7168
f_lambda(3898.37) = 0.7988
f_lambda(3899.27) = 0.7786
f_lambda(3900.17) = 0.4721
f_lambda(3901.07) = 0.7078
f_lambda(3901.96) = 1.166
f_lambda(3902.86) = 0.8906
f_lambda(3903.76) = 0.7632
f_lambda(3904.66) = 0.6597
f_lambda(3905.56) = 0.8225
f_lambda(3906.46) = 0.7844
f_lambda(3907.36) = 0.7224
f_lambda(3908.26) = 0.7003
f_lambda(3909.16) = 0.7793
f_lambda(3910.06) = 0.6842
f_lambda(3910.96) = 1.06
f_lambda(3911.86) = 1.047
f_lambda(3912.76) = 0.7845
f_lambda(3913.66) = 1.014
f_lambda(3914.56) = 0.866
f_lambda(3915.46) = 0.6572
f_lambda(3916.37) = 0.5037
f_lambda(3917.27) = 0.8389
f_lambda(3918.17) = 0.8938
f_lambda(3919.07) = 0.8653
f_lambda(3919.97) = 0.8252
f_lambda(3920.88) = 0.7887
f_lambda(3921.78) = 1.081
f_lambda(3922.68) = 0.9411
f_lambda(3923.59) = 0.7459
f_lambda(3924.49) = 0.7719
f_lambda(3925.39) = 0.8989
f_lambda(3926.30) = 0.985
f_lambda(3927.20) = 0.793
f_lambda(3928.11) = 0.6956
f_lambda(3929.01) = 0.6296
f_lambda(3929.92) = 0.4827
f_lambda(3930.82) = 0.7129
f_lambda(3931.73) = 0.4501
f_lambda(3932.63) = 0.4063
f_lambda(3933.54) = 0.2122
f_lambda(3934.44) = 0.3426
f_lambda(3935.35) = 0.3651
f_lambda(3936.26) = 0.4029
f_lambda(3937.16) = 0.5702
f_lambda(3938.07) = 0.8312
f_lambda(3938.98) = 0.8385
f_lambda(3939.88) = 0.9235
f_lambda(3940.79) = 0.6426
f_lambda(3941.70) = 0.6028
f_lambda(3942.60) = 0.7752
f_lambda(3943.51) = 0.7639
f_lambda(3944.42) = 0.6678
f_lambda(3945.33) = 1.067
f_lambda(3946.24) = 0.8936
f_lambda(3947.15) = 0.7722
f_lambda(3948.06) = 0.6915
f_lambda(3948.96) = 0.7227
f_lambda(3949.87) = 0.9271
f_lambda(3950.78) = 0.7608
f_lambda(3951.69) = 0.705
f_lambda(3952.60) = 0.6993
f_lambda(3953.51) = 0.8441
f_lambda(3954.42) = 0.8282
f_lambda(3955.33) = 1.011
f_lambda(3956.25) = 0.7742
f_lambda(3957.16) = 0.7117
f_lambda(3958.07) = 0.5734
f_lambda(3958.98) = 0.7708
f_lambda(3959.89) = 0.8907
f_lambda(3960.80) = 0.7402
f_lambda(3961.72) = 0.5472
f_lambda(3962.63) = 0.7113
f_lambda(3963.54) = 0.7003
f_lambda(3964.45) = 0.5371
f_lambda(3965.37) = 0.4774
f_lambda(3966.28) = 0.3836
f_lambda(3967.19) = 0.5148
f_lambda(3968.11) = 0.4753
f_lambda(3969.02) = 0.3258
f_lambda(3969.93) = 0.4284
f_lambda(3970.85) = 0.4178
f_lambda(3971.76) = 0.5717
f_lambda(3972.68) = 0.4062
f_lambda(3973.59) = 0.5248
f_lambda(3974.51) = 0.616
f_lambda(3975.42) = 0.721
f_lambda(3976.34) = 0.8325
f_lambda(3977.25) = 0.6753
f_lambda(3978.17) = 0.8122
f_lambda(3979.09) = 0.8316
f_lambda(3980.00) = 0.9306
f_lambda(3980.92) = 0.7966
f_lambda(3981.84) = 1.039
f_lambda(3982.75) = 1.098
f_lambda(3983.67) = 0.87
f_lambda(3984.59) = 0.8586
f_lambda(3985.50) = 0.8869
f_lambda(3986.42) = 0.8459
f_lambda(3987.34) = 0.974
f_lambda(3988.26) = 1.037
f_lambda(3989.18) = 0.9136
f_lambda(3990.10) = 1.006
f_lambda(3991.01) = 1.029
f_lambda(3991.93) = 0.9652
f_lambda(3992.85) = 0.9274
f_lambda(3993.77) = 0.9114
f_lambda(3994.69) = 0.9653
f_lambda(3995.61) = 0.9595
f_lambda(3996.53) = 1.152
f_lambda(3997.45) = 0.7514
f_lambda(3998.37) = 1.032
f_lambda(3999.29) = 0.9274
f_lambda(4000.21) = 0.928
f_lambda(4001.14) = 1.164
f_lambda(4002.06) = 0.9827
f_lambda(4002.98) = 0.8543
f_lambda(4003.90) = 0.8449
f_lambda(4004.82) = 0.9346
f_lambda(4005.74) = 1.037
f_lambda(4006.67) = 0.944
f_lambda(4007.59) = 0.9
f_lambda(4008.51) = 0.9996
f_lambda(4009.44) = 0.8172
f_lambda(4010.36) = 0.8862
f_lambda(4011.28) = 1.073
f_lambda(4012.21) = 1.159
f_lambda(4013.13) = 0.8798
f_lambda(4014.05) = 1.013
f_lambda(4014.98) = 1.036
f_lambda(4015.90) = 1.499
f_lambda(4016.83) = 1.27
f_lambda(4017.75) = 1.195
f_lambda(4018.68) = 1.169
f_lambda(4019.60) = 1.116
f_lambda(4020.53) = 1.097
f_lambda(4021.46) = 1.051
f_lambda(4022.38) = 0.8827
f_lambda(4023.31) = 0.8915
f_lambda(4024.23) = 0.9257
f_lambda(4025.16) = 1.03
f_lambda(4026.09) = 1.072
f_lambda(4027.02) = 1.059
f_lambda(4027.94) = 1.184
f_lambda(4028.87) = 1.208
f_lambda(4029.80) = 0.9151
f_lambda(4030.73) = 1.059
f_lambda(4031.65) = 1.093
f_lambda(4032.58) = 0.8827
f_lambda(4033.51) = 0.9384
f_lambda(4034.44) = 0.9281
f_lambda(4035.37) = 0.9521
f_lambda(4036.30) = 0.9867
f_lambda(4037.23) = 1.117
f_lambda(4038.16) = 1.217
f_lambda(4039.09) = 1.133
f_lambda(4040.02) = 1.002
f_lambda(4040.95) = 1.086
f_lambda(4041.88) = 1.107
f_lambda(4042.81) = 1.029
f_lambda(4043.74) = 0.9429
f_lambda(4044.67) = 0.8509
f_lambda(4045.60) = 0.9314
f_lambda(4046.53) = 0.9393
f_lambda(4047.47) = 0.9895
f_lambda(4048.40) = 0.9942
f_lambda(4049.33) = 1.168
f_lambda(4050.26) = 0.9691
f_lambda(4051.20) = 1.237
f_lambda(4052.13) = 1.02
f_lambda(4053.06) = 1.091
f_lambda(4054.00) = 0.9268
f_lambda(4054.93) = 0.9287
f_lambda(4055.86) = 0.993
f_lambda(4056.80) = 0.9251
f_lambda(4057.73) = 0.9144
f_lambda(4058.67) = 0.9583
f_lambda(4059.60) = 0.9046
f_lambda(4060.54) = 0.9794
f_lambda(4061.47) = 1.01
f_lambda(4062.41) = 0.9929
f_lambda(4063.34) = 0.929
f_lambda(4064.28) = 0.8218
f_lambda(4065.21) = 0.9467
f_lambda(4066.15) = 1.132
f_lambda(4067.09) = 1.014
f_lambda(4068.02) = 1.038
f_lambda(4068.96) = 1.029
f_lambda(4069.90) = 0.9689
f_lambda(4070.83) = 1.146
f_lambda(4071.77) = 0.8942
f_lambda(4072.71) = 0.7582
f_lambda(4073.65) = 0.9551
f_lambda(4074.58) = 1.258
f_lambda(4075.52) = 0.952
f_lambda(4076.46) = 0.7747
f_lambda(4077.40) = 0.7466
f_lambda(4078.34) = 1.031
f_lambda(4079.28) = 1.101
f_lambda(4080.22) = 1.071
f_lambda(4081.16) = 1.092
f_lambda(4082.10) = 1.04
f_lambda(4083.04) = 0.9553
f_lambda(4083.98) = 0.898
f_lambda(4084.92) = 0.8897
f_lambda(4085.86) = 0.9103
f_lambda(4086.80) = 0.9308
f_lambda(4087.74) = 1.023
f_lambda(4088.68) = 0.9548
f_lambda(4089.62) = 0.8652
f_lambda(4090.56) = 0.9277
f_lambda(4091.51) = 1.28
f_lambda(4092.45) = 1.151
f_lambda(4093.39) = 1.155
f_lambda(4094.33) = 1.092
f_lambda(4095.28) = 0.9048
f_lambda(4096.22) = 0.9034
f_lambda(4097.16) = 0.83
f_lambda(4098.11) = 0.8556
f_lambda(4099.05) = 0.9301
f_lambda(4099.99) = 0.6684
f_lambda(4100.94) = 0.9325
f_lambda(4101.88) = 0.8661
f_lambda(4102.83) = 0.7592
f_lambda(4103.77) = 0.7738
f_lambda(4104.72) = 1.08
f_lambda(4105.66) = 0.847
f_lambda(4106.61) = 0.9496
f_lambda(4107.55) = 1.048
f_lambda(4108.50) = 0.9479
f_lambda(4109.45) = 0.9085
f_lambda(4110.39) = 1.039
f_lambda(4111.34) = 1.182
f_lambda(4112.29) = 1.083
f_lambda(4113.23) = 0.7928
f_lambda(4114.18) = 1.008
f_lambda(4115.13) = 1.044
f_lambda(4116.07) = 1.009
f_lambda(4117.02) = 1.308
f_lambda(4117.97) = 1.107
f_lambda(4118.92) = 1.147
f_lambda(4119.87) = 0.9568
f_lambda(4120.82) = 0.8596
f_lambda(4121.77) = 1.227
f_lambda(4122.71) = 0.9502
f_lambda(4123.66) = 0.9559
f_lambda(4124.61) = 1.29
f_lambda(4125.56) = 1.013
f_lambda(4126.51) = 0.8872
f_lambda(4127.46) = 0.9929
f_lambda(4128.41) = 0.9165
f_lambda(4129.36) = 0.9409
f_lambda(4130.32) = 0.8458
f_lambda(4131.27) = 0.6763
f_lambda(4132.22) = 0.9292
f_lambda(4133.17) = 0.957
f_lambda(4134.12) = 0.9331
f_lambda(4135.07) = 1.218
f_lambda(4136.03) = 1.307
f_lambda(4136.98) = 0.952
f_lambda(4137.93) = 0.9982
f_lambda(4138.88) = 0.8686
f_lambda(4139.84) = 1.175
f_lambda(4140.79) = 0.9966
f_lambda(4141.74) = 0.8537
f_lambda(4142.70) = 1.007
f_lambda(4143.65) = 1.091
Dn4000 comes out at 1.4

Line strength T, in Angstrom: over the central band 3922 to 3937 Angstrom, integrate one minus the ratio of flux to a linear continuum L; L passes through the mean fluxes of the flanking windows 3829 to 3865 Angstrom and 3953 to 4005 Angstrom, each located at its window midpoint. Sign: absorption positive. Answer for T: 2.70 Angstrom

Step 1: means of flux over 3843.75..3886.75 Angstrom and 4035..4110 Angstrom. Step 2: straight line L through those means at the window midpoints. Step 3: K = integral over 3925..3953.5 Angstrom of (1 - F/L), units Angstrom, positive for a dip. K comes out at 5.8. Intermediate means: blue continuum 0.796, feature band 0.687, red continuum 0.978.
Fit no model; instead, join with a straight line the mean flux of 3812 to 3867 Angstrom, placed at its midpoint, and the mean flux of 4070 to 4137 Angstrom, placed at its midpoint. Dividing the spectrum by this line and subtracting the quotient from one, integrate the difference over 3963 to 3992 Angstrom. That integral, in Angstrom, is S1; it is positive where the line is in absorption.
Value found 4.1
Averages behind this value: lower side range 0.709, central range 0.732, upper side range 0.98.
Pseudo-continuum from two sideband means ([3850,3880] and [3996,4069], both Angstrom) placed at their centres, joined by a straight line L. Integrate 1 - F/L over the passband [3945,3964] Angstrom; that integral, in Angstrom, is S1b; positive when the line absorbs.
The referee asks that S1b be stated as 2.9 Angstrom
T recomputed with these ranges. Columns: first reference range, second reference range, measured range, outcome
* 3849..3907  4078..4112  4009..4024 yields -2.8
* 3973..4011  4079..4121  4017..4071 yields -4.4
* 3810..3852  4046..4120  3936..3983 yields 6.7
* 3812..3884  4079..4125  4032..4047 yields -1.3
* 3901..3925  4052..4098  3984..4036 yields -4.6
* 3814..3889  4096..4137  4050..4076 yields -1.9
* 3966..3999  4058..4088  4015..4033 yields -4.3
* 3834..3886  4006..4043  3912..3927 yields 0.2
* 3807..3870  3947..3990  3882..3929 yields -2.9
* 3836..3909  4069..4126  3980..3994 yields -1.2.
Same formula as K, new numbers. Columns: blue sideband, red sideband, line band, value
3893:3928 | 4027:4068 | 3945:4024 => 5.8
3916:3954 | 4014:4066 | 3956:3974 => 5.2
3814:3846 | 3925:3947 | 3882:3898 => -1.5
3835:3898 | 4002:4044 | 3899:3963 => 8.1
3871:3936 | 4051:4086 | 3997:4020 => -3.3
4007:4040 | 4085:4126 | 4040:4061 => 0.6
